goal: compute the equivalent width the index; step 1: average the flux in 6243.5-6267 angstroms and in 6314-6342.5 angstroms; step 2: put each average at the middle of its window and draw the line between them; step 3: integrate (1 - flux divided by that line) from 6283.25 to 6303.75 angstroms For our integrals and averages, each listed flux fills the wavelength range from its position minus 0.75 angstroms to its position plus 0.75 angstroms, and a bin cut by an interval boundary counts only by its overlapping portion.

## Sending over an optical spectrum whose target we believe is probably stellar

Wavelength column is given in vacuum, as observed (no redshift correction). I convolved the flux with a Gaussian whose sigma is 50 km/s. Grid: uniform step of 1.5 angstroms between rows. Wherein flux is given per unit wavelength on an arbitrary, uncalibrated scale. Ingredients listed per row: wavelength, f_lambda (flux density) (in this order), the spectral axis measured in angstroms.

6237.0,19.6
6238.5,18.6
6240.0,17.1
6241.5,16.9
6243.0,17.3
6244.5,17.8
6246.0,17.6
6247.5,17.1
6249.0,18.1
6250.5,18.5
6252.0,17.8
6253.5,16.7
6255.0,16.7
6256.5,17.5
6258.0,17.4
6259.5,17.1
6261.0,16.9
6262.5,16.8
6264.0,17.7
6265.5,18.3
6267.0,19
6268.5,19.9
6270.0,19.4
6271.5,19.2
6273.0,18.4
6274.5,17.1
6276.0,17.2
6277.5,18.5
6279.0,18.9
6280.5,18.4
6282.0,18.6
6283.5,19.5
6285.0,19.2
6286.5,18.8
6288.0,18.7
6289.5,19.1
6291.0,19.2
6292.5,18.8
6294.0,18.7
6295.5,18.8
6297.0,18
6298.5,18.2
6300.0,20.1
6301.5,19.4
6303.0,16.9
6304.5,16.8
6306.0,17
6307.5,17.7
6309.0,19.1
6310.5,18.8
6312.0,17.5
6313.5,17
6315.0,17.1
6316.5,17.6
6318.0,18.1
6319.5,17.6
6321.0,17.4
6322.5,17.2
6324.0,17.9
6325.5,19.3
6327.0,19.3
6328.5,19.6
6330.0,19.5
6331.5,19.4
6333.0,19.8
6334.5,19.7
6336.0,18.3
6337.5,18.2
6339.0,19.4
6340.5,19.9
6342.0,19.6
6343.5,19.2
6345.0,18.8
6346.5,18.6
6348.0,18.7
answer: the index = -0.8 angstroms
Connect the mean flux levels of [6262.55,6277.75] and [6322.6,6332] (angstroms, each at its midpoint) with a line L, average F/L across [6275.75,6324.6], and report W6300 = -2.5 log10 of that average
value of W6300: 0.03 mag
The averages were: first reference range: 18.4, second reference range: 19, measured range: 18.2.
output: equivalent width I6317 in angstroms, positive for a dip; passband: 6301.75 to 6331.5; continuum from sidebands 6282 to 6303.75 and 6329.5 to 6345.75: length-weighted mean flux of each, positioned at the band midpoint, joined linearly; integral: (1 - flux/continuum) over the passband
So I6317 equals 1.6 angstroms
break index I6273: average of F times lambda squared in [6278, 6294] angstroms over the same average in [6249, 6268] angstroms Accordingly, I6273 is 1.08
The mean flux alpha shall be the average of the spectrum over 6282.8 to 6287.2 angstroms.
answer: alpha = 19.2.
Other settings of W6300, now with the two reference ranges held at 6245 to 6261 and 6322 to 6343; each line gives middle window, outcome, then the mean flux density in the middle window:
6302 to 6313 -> 0.052 mag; 17.7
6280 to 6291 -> -0.048 mag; 18.9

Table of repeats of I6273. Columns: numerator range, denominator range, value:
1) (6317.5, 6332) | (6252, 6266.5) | 1.09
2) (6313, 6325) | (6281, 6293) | 0.93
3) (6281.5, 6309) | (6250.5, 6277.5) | 1.05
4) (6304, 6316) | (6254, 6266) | 1.04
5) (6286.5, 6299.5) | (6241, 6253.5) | 1.08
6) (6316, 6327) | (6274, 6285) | 0.99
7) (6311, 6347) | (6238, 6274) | 1.07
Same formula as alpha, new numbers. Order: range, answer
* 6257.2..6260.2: 17.3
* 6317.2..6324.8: 17.7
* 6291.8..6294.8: 18.8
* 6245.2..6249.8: 17.6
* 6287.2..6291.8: 19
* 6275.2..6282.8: 18.3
